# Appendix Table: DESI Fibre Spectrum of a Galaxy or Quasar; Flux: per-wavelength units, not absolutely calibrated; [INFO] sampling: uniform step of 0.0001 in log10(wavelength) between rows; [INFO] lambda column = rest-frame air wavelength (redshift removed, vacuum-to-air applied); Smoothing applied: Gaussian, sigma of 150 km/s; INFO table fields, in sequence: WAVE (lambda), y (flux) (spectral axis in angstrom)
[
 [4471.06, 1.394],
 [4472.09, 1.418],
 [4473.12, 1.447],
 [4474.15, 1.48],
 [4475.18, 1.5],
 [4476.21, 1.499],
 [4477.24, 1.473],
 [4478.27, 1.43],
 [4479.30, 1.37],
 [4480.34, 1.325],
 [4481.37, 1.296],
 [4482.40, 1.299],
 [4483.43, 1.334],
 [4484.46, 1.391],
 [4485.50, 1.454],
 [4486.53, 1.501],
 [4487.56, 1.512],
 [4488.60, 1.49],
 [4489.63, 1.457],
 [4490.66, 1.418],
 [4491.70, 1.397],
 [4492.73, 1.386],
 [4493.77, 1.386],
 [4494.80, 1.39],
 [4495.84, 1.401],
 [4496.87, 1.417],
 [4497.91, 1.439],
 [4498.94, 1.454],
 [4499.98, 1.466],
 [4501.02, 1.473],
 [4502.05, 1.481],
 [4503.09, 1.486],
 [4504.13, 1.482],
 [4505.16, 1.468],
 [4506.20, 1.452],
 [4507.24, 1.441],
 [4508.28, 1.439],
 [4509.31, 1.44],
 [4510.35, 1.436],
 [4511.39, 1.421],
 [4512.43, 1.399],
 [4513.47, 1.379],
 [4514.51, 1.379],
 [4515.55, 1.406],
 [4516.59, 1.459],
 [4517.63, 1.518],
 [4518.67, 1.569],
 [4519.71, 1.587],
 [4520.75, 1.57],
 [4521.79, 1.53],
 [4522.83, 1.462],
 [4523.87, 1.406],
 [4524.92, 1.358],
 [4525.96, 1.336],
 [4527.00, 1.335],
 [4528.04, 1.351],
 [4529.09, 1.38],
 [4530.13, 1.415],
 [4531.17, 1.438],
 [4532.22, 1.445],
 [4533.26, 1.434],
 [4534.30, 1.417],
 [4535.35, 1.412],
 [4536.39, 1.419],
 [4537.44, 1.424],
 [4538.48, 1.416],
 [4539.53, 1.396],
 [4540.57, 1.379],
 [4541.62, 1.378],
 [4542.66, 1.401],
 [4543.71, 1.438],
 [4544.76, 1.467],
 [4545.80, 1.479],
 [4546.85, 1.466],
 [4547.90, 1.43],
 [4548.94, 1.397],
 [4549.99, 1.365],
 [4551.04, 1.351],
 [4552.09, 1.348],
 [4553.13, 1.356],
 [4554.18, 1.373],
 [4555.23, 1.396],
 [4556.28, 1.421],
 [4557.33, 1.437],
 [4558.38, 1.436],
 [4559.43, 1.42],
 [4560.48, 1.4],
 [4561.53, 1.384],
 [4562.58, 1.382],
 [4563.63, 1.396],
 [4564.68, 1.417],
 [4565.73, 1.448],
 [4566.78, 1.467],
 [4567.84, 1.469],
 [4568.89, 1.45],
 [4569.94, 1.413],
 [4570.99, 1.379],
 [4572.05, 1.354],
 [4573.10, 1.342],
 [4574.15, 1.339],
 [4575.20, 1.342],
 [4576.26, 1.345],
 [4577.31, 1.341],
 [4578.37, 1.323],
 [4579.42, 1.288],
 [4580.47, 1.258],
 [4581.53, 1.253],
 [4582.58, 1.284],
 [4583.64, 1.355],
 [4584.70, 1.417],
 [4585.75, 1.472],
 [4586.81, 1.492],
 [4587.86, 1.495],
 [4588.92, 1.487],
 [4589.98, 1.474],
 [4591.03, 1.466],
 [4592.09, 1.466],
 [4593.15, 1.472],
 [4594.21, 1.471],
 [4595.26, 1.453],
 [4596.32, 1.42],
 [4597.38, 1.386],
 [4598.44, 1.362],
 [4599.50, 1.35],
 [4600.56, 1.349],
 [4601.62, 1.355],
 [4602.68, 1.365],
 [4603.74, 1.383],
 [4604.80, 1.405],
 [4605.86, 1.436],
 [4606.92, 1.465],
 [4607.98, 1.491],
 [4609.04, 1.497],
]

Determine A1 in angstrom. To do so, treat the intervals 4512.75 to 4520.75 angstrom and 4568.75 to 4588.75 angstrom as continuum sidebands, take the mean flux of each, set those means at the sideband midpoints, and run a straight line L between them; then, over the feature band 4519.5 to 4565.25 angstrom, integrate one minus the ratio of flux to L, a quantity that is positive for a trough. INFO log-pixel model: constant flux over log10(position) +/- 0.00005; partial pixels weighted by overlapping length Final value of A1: 0.5 angstrom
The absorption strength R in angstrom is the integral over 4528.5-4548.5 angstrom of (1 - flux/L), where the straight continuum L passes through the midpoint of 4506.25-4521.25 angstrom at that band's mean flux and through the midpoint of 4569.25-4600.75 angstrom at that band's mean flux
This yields 0.2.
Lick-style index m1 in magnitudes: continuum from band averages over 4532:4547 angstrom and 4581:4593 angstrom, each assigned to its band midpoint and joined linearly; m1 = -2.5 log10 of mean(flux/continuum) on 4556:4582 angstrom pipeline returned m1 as 0.03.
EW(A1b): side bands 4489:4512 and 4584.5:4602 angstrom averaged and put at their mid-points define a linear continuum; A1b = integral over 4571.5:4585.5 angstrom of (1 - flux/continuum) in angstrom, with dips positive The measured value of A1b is 1.0 angstrom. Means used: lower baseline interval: 1.44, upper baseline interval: 1.44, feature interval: 1.33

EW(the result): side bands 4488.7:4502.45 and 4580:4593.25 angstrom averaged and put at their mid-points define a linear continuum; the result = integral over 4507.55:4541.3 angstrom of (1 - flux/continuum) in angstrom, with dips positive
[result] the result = -0.1 angstrom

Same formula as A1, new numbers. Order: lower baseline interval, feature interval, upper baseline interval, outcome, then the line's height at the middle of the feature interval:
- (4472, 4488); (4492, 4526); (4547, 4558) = -0.9 angstrom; 1.41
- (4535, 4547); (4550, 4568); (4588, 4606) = 0.2 angstrom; 1.42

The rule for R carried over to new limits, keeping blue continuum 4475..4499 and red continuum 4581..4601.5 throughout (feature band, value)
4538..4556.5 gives 0.2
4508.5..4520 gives -0.3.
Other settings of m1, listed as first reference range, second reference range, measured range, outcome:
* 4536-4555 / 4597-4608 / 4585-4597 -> -0.06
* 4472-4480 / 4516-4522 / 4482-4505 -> 0.04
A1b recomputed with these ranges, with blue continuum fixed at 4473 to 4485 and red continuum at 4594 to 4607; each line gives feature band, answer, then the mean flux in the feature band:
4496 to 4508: -0.49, 1.46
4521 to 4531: -0.02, 1.4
